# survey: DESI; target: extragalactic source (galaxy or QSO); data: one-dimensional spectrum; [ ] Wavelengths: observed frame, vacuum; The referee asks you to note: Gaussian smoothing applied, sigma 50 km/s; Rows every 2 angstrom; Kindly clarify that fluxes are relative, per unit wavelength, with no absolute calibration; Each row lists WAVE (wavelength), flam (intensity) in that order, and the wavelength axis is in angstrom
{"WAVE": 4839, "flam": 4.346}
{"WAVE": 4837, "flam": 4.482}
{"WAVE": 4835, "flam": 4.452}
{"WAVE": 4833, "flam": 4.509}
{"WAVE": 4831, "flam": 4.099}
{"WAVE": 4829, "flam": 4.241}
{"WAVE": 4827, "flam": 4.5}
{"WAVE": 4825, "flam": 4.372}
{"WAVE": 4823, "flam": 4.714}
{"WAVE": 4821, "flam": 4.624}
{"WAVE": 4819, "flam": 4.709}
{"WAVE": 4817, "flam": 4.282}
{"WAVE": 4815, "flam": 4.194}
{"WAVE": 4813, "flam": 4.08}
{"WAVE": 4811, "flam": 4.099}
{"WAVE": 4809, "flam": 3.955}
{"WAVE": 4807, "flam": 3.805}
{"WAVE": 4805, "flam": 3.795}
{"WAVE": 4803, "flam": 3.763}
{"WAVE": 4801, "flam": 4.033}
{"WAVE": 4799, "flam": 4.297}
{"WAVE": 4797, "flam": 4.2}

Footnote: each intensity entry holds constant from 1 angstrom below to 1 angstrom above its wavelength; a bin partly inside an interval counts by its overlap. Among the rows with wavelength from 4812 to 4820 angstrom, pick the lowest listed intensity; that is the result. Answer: 4.08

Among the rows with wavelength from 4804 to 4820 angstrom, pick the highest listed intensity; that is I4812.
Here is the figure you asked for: 4.709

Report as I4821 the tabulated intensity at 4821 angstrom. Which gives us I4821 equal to 4.624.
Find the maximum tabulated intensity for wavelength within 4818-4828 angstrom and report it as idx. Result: 4.714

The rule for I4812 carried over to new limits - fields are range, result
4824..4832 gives 4.5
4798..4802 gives 4.297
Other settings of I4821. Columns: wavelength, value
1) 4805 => 3.795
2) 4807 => 3.805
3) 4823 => 4.714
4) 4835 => 4.452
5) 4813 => 4.08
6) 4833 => 4.509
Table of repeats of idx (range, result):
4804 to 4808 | 3.805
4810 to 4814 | 4.099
